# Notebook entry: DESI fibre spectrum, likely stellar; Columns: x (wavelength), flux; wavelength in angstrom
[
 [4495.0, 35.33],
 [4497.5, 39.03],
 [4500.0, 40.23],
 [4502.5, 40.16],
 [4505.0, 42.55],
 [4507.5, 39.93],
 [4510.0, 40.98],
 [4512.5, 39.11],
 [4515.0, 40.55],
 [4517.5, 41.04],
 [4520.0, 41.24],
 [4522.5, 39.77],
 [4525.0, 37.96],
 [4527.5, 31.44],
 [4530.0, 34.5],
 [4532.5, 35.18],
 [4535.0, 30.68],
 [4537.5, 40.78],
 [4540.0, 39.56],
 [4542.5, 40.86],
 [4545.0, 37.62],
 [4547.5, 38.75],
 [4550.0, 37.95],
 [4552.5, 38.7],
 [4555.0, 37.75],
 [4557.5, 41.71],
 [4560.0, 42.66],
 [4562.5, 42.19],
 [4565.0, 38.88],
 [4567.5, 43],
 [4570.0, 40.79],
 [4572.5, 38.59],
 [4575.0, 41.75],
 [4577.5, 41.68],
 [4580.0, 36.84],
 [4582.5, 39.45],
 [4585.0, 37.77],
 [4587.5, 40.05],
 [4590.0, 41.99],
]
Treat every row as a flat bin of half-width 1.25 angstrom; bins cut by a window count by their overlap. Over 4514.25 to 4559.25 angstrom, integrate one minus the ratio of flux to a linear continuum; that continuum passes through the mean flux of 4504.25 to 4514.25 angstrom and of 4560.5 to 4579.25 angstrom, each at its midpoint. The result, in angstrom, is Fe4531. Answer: 2.9 angstrom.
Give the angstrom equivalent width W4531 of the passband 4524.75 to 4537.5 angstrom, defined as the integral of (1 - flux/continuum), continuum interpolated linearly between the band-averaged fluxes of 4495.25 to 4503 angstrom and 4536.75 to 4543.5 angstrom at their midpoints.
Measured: 1.8 angstrom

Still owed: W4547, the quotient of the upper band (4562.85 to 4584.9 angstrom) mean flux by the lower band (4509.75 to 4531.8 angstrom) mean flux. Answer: 1.05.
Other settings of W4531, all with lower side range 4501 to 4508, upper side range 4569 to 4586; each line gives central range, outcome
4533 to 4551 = 1.04 angstrom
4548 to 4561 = 0.12 angstrom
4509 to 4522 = 0.07 angstrom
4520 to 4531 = 1.09 angstrom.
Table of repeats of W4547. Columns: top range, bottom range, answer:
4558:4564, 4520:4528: 1.12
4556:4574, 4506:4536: 1.09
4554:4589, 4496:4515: 1.00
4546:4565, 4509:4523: 0.98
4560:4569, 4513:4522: 1.02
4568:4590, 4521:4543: 1.09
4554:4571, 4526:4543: 1.14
